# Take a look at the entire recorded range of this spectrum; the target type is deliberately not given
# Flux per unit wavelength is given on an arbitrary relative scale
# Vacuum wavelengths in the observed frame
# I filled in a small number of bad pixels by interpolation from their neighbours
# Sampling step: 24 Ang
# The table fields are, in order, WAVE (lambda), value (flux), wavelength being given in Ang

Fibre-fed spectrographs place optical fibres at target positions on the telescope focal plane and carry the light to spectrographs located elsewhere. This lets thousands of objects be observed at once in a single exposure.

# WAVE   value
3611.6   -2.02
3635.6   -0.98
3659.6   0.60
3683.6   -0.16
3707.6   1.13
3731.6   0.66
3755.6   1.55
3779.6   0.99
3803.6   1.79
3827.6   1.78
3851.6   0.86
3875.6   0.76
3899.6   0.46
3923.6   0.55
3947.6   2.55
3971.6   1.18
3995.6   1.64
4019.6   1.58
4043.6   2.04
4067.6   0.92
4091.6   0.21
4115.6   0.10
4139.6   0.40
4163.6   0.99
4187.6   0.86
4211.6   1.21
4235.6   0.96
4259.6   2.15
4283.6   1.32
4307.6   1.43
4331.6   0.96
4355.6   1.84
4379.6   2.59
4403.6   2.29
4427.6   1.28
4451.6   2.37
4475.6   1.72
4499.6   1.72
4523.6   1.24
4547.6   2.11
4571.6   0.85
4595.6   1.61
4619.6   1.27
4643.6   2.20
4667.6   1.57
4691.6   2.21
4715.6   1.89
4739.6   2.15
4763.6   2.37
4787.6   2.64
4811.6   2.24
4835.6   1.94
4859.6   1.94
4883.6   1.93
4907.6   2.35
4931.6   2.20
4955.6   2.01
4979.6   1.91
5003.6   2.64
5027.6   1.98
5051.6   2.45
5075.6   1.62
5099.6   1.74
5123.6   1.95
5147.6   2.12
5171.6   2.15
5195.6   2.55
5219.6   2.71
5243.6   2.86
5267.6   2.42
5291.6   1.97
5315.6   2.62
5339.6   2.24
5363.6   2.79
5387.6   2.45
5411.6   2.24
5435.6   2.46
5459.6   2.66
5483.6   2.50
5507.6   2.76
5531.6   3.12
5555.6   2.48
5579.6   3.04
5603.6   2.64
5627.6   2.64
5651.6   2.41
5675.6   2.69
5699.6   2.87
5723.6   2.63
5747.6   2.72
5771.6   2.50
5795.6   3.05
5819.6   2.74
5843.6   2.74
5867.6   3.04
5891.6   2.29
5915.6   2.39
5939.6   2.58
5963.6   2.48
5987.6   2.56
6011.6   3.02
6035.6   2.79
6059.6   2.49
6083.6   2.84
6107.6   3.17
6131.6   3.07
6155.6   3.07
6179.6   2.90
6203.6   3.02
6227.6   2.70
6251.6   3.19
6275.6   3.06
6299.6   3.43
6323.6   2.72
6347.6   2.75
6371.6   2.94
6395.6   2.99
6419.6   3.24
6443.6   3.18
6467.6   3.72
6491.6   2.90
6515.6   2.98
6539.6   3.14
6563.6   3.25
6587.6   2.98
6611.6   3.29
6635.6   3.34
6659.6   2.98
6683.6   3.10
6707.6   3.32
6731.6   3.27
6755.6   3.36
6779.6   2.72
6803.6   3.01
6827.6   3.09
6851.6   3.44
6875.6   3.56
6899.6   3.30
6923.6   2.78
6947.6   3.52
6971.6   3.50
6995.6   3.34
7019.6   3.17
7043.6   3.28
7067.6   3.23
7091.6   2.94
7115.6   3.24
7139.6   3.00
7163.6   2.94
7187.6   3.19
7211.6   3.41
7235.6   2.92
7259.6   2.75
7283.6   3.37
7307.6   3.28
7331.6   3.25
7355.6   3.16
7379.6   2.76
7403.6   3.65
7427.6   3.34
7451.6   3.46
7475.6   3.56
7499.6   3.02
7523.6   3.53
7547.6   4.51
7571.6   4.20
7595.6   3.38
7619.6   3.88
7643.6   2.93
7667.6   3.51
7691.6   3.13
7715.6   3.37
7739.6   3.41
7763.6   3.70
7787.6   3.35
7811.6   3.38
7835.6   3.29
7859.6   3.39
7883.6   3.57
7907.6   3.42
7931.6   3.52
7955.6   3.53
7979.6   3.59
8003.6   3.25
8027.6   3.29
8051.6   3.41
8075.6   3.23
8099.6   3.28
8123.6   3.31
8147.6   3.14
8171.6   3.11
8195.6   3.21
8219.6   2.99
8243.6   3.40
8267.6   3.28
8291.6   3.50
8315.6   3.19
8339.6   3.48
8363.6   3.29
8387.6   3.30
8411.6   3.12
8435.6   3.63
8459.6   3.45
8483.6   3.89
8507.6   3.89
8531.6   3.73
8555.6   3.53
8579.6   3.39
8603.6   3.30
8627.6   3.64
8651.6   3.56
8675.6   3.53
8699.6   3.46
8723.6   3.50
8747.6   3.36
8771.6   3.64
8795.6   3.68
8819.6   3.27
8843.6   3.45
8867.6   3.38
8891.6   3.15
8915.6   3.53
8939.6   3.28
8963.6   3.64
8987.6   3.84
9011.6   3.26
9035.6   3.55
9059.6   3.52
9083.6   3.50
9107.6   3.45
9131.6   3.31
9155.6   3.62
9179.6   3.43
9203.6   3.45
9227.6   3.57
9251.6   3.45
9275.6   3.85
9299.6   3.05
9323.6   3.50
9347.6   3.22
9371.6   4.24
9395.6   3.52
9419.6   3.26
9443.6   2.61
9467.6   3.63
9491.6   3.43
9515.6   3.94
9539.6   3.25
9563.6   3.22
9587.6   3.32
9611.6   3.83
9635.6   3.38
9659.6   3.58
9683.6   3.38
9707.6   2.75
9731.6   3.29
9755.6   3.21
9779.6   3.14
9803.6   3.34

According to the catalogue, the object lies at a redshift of 0.151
